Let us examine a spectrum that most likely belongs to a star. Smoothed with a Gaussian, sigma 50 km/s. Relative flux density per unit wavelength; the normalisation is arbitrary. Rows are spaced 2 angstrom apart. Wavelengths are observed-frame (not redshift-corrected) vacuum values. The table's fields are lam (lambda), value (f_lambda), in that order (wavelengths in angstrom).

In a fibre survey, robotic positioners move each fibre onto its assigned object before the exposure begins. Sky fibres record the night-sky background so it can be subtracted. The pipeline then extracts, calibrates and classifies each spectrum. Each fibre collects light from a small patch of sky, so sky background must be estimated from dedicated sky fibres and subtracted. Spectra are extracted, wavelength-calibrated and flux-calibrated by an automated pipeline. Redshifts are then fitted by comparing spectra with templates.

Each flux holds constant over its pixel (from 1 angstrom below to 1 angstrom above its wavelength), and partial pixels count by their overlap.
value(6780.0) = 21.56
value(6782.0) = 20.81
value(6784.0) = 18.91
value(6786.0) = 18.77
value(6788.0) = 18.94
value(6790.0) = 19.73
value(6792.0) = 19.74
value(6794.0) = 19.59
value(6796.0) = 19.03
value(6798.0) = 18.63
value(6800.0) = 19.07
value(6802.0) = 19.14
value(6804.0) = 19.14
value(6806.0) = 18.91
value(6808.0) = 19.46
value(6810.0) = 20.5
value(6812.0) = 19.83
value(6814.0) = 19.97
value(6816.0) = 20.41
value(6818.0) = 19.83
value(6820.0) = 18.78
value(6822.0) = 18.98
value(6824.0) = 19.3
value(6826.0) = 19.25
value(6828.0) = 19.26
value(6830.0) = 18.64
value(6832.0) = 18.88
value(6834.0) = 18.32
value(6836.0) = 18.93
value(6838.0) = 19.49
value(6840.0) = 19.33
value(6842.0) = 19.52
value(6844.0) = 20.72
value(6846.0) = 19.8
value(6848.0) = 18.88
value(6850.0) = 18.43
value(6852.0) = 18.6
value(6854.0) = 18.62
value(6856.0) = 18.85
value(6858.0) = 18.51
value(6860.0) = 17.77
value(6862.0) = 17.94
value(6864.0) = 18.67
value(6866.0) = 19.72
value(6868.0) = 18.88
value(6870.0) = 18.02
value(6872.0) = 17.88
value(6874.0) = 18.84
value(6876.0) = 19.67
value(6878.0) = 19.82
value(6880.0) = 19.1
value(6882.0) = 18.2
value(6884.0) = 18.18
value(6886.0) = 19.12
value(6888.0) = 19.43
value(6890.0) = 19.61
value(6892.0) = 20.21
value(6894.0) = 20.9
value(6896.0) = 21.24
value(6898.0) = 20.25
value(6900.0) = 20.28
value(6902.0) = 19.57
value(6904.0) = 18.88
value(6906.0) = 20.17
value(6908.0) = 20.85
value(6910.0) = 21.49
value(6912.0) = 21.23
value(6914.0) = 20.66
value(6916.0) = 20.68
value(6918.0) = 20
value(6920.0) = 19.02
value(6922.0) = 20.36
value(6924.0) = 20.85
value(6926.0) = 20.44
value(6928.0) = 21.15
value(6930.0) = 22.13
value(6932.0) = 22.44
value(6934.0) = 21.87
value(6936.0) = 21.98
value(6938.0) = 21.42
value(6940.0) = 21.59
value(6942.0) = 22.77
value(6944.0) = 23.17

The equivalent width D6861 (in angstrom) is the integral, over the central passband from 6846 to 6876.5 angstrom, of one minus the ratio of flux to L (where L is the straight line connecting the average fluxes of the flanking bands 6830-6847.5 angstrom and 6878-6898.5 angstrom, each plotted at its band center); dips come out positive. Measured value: 1.3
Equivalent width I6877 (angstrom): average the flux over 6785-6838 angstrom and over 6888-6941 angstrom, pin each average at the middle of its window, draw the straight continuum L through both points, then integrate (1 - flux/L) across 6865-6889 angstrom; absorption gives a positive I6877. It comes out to 1.5 angstrom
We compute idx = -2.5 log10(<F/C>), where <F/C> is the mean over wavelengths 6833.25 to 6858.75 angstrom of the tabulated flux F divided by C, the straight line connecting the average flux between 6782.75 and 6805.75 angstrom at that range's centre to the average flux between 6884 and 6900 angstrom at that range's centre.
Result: 0.03 mag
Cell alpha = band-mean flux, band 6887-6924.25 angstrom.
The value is 20.3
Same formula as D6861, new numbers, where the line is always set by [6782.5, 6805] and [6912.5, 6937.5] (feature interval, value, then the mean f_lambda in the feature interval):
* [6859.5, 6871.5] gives 0.99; 18.5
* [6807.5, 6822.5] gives -0.21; 19.8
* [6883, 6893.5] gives 0.56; 19.4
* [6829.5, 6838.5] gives 0.42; 18.8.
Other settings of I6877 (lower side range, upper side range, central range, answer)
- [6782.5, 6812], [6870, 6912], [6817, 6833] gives 0.2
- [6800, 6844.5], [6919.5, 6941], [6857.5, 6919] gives 2.9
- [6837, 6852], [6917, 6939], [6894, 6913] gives 0.1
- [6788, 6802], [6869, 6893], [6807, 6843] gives -0.4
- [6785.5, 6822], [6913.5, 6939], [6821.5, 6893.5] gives 4.0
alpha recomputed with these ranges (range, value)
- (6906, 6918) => 20.8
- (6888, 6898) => 20.4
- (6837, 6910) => 19.3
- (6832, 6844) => 19.2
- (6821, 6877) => 18.9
